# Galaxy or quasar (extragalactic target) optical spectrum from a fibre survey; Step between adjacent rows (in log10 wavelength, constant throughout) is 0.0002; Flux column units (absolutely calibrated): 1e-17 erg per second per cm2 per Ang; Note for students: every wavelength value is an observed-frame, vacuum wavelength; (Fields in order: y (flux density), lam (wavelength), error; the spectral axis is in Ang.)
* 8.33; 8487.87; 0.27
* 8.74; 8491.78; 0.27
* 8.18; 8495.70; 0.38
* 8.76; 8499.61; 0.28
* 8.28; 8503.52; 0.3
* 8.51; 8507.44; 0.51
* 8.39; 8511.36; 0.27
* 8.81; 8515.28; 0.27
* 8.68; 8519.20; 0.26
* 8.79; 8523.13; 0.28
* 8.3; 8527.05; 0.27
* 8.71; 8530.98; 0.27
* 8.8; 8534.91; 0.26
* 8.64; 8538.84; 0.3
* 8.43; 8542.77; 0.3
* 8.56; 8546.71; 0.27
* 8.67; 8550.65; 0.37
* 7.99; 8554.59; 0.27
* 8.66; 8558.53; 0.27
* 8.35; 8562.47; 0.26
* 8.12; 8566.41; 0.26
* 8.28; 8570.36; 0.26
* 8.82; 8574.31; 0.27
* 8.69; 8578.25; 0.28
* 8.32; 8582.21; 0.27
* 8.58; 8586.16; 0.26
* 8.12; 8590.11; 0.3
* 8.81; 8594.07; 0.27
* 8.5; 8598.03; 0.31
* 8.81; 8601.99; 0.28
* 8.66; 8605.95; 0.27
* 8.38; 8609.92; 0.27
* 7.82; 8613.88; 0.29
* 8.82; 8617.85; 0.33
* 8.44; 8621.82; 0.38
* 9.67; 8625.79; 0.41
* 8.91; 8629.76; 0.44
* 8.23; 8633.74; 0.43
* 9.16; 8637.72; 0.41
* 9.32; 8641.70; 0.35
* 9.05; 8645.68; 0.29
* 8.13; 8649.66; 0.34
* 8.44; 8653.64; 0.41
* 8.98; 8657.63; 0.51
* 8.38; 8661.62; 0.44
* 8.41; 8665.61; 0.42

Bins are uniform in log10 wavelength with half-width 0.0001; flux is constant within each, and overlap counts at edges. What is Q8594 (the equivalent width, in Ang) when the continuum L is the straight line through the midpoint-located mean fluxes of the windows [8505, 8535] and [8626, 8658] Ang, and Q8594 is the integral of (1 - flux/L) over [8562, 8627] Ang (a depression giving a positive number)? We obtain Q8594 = 1.5 Ang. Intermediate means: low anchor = 8.61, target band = 8.53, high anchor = 8.82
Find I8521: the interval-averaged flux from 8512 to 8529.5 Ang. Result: 8.63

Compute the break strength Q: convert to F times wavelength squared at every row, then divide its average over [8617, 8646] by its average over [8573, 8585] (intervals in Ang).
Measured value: 1.05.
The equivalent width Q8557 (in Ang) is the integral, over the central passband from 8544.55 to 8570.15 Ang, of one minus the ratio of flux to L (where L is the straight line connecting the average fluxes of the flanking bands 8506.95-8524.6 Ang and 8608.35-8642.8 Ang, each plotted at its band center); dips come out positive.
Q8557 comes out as 0.9 Ang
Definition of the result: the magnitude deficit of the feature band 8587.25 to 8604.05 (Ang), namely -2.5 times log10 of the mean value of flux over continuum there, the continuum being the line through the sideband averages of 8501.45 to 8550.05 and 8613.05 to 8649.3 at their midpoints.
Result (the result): 0.02 mag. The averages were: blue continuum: 8.58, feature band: 8.56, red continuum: 8.82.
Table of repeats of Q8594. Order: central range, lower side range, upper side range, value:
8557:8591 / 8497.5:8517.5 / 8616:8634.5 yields 1.08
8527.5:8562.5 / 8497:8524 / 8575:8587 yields 0.16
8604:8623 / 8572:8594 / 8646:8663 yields 0.25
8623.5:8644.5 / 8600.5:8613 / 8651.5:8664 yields -1.18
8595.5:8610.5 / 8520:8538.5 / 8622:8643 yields 0.47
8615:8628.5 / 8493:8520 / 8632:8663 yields -0.34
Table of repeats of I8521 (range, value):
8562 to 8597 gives 8.46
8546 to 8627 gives 8.52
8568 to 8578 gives 8.56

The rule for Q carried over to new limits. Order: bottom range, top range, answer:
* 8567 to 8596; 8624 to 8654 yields 1.06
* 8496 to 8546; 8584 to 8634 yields 1.02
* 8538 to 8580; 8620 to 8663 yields 1.06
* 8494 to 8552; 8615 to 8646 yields 1.07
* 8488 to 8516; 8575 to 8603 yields 1.03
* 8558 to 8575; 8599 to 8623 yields 1.02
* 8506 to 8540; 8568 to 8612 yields 1.01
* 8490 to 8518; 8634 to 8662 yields 1.06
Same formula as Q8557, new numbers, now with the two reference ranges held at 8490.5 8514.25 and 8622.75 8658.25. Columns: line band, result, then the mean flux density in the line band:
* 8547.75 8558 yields 0.26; 8.39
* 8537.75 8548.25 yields 0.07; 8.53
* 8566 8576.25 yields 0.26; 8.44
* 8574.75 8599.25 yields 0.53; 8.52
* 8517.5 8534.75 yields -0.19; 8.64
